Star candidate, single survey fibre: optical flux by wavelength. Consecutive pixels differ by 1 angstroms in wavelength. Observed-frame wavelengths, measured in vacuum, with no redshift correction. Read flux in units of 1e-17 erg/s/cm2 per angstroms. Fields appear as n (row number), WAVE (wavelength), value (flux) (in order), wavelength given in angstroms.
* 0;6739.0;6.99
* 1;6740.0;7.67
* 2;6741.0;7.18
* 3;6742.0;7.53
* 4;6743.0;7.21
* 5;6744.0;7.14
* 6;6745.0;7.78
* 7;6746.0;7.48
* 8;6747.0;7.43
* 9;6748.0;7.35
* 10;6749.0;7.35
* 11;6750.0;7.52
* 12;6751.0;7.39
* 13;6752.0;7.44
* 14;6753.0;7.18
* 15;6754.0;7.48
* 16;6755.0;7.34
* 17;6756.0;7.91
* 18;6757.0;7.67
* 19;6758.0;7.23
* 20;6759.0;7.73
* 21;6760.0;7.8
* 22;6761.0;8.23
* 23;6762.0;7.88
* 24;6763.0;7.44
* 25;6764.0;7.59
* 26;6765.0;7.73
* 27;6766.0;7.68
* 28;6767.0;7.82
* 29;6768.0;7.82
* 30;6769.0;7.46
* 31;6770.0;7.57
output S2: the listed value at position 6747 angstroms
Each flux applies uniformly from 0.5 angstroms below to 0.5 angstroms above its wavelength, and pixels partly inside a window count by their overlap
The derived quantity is 7.43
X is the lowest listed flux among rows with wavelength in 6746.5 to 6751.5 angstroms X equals 7.35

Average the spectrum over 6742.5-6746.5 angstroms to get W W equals 7.4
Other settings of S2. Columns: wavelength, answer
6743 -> 7.21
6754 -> 7.48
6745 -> 7.78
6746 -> 7.48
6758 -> 7.23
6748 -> 7.35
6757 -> 7.67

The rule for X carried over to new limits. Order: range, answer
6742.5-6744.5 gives 7.14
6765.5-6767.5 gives 7.68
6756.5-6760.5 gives 7.23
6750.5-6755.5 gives 7.18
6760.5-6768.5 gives 7.44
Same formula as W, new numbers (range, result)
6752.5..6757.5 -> 7.52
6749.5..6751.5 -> 7.46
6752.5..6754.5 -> 7.33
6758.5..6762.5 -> 7.91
